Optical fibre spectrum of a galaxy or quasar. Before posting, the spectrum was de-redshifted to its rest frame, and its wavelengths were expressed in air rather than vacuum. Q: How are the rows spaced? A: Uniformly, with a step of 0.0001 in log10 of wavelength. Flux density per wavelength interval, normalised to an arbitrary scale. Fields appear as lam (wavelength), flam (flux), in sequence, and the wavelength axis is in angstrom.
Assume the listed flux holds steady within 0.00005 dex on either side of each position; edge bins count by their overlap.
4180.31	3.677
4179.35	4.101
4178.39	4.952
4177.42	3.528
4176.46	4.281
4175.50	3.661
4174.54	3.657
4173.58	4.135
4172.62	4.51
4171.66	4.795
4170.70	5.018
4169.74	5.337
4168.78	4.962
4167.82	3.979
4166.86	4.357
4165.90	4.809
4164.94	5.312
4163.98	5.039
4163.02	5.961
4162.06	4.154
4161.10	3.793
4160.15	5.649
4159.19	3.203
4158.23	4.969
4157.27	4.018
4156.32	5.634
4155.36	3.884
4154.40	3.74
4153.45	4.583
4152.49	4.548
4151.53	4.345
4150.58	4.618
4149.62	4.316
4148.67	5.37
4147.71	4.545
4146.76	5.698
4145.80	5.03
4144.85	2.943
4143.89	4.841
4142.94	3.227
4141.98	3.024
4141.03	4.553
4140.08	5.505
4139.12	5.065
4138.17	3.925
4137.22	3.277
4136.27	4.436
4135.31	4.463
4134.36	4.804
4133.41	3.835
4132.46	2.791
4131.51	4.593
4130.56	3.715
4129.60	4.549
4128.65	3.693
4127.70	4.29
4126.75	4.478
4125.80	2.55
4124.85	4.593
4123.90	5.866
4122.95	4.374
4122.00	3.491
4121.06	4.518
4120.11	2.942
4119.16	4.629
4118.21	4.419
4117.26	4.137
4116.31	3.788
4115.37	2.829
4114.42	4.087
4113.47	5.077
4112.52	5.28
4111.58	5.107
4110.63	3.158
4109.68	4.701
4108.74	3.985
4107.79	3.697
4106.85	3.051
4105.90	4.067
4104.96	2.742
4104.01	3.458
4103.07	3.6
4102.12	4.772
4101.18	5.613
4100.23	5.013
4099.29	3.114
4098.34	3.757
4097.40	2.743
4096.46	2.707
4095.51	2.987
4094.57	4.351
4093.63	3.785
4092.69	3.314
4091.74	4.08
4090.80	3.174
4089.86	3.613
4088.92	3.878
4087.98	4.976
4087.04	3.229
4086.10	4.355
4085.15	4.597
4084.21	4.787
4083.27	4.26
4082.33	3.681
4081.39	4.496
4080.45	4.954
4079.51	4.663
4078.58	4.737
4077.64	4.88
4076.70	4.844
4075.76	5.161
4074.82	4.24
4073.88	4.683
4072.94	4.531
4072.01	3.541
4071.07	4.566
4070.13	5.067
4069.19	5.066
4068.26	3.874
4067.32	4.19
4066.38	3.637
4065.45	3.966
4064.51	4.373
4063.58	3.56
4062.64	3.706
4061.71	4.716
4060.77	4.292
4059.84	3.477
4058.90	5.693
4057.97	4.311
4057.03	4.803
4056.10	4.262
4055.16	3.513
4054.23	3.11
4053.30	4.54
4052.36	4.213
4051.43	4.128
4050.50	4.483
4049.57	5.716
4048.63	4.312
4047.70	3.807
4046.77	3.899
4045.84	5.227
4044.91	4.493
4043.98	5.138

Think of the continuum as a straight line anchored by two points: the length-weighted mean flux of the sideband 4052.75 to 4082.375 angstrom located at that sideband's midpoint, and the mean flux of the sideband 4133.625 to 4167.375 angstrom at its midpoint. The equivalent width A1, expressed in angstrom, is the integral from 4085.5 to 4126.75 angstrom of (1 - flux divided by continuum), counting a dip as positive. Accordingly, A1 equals 4.4 angstrom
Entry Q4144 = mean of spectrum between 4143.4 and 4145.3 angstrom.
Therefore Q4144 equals 3.9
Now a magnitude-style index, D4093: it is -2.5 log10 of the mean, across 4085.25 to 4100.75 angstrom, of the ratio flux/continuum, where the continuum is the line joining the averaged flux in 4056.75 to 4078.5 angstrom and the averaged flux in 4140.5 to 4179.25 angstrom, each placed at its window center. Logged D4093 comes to 0.19 mag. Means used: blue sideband 4.4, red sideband 4.47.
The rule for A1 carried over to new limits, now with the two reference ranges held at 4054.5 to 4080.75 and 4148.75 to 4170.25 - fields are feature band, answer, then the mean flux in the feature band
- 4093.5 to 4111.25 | 2.8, 3.76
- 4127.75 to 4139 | 1.2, 4.05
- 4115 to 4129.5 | 1.5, 4.06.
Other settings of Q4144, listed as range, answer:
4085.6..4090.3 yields 4.01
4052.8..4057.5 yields 4.04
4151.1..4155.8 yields 4.22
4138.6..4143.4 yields 4.27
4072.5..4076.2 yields 4.64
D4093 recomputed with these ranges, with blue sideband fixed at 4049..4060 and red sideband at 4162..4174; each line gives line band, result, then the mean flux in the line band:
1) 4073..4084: -0.03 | 4.6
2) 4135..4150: 0.08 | 4.39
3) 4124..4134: 0.17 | 3.99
